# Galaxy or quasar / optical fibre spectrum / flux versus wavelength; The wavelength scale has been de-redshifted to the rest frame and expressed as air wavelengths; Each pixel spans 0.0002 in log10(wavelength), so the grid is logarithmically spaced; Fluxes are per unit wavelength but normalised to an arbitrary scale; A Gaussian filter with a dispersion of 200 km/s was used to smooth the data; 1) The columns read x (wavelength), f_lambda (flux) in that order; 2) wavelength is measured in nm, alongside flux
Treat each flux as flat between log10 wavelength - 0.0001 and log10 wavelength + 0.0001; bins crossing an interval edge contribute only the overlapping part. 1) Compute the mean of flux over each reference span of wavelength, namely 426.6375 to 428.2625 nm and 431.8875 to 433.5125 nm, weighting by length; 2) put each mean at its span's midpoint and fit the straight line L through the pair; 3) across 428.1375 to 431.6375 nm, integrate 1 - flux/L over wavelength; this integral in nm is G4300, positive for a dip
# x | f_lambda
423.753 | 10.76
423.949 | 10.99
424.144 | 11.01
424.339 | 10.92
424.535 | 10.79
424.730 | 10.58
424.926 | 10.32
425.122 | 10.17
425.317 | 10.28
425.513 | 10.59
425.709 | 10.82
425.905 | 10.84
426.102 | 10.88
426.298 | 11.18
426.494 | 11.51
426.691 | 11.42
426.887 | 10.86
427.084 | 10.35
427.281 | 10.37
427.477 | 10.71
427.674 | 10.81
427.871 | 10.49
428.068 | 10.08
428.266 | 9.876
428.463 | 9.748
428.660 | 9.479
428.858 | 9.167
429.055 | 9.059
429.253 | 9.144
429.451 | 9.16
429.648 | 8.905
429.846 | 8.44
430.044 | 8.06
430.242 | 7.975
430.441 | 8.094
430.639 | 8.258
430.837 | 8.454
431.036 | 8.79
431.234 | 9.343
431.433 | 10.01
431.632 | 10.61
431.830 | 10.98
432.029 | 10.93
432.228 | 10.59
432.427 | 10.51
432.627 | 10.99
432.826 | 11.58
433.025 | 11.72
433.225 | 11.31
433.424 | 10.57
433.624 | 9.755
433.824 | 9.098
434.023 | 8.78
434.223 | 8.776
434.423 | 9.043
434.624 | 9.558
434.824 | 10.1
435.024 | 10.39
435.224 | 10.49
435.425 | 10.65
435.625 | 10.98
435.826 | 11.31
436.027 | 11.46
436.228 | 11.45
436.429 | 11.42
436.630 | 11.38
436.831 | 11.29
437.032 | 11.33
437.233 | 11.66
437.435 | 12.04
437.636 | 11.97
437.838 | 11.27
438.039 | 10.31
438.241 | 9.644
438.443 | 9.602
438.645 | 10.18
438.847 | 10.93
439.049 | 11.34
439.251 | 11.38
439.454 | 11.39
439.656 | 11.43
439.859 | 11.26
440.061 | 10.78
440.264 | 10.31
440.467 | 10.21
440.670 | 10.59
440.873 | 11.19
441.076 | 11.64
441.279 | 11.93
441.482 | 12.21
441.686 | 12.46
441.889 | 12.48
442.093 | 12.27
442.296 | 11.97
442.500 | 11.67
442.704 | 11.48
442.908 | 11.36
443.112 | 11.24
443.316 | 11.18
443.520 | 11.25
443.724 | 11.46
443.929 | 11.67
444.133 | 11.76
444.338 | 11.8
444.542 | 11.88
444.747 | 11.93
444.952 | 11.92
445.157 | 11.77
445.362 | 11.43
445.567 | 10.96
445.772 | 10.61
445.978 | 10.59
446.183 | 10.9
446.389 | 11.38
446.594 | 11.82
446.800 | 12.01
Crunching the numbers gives 0.58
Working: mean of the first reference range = 10.6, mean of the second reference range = 11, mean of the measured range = 9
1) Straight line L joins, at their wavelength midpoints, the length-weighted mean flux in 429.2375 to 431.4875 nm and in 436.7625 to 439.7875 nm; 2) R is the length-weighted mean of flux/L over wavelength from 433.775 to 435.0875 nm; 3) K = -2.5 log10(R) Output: 0.059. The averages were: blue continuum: 8.68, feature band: 9.38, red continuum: 11.1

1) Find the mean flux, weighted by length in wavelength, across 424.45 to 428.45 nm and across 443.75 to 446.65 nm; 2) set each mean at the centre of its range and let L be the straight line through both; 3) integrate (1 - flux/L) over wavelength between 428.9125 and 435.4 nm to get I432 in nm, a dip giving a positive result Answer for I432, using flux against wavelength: 0.716 nm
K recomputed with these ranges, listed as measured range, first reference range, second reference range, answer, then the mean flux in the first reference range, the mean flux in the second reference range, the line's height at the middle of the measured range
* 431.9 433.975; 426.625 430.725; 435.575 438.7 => -0.04 mag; 9.53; 11.1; 10.3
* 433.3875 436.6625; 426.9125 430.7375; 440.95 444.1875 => 0.02 mag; 9.4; 11.7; 10.5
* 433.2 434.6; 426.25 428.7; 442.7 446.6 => 0.14 mag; 10.5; 11.4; 10.9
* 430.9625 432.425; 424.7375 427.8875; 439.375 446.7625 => 0.07 mag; 10.7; 11.5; 11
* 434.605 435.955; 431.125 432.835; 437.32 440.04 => 0.02 mag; 10.6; 11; 10.8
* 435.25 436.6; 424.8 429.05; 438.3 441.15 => -0.04 mag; 10.4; 10.8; 10.7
